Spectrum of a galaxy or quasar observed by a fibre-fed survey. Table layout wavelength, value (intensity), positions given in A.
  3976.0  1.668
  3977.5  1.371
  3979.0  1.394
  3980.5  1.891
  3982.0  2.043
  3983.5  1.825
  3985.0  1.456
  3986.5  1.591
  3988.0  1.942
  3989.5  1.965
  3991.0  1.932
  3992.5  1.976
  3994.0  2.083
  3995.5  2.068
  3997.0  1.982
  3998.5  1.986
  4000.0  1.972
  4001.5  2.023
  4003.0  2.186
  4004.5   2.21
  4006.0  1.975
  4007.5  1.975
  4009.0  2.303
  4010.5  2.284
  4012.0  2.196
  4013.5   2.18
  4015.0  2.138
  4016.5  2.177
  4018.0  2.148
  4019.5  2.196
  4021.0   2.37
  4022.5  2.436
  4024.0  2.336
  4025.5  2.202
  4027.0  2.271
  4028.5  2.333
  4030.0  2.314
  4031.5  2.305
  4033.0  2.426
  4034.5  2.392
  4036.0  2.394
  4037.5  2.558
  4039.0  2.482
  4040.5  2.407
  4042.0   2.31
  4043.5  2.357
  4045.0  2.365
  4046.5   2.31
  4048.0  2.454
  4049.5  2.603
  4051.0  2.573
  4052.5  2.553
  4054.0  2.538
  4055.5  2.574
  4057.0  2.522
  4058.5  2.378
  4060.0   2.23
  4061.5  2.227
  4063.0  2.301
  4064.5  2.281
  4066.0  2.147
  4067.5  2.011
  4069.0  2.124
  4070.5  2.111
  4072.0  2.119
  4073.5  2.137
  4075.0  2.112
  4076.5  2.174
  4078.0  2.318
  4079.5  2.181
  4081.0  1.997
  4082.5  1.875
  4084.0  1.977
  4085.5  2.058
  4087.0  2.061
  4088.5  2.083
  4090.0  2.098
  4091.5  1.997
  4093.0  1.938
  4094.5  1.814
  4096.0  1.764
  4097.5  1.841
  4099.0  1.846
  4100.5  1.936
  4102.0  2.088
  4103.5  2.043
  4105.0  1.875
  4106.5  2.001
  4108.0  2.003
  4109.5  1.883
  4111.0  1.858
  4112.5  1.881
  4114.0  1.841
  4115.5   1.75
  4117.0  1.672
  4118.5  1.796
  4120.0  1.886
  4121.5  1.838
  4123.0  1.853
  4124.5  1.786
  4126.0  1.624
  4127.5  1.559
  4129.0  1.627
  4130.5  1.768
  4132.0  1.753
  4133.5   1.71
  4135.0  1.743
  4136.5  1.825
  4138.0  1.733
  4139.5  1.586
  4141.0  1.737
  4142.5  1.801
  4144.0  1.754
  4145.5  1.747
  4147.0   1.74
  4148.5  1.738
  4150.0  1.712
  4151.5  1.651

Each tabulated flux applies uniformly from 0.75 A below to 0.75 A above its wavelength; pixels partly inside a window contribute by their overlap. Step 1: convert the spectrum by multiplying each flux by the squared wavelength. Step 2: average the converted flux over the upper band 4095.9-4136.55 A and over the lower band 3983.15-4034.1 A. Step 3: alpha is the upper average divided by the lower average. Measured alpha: 0.91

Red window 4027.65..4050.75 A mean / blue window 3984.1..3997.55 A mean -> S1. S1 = 1.3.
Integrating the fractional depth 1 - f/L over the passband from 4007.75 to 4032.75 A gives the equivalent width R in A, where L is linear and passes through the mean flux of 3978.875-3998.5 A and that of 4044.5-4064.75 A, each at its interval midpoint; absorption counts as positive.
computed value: -1.4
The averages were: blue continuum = 1.88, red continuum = 2.43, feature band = 2.26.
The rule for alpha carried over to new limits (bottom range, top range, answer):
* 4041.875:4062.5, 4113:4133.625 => 0.75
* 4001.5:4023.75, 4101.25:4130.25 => 0.88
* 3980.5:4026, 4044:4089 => 1.12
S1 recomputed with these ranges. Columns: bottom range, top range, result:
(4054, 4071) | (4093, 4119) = 0.82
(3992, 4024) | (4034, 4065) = 1.13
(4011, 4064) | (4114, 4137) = 0.74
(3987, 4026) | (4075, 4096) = 0.96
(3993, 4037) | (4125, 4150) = 0.78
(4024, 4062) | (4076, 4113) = 0.83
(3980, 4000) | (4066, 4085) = 1.10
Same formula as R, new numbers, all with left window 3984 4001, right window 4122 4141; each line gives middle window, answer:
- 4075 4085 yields -1.69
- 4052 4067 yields -4.56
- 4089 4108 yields -1.94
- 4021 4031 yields -2.47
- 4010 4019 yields -1.48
